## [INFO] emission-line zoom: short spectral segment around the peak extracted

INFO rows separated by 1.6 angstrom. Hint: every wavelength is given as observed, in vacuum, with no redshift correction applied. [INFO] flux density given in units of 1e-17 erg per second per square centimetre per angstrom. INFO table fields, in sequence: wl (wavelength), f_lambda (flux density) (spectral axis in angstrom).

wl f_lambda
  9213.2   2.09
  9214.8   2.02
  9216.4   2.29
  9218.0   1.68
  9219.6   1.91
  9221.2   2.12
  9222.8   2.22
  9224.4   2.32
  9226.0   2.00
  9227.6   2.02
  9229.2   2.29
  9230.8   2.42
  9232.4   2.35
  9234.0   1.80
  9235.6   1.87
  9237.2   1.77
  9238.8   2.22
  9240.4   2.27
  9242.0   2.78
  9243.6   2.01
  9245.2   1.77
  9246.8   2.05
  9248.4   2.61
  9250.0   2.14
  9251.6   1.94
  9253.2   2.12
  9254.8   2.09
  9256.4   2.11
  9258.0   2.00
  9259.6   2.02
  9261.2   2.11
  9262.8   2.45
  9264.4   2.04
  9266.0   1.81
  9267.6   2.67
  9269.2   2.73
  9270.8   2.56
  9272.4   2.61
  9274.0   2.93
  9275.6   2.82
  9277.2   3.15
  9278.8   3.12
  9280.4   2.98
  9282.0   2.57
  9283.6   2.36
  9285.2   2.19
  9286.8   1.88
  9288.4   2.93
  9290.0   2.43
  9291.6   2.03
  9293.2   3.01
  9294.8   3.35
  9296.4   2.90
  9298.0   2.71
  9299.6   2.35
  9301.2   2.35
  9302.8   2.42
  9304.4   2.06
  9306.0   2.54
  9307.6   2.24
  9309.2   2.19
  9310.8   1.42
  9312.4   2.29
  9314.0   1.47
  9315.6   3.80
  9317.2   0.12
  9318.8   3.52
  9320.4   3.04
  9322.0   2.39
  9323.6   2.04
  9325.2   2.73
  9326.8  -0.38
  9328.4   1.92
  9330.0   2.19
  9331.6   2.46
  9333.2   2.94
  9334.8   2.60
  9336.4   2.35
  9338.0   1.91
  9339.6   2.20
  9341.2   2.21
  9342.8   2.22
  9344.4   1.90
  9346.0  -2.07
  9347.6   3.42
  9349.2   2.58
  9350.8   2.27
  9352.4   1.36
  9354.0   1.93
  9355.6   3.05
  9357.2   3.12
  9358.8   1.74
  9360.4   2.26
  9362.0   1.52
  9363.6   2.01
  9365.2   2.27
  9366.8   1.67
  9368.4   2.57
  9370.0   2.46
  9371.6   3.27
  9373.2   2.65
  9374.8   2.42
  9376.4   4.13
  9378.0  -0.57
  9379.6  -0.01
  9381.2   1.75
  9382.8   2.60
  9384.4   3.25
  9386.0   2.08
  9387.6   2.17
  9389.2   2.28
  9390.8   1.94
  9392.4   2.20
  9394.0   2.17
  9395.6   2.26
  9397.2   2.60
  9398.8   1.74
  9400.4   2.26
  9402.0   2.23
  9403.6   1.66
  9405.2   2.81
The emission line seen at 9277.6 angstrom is [S II]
